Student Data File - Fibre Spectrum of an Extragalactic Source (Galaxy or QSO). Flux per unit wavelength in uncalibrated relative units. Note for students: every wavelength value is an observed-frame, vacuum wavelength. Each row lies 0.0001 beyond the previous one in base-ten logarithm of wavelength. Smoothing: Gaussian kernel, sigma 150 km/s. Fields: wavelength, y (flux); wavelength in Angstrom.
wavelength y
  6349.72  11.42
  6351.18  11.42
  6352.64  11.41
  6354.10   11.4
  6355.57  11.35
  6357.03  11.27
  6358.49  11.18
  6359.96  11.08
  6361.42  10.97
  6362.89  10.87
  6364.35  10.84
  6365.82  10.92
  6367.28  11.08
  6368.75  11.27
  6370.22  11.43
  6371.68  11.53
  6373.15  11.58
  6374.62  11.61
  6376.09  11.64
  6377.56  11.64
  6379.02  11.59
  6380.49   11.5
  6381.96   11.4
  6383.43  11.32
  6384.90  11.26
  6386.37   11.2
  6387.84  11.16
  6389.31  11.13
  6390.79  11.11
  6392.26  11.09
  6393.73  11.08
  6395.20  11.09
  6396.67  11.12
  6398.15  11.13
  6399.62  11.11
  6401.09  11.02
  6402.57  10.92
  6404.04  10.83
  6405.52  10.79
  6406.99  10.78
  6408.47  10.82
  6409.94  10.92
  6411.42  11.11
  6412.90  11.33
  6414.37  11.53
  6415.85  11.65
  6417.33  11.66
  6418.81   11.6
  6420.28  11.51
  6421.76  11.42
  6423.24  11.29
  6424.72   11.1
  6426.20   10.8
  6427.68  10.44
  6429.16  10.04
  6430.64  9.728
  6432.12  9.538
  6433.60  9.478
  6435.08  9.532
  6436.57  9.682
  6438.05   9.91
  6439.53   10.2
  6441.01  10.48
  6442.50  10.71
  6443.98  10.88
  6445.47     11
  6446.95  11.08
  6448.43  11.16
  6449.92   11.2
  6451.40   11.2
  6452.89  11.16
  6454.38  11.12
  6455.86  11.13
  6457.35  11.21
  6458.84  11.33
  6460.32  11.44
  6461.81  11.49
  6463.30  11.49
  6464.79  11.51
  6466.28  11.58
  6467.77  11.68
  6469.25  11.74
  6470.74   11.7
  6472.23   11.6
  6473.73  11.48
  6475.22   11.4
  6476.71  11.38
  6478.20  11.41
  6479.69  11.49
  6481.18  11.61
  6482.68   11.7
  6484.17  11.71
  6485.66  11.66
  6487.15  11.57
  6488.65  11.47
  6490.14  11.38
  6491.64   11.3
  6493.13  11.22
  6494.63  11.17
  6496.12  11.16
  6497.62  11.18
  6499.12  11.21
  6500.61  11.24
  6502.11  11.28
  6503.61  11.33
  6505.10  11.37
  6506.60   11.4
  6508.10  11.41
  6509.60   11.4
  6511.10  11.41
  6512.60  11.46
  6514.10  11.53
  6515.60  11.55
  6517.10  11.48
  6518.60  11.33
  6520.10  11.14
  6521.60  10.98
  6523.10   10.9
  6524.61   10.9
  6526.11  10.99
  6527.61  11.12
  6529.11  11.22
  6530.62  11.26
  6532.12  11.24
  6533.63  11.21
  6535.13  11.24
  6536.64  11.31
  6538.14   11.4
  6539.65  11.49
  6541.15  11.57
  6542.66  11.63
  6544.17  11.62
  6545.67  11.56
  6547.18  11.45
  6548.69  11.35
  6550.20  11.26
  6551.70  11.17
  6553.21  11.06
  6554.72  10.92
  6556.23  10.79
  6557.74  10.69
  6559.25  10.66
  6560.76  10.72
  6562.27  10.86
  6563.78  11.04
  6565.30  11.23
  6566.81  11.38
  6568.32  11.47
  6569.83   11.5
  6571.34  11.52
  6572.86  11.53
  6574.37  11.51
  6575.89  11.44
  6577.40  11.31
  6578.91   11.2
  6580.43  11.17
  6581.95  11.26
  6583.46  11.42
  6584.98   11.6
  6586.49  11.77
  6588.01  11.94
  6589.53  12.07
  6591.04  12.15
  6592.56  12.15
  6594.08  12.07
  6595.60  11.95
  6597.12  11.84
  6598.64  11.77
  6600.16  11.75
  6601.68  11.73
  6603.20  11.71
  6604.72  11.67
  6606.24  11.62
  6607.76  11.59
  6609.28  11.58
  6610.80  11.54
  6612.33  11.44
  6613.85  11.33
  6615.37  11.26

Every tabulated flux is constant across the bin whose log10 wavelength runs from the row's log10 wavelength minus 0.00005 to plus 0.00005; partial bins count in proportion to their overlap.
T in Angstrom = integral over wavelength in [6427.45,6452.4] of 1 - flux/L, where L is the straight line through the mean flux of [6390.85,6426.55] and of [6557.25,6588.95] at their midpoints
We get 1.8 Angstrom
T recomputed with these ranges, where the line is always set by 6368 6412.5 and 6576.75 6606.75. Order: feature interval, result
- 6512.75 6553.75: 0.9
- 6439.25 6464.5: 0.6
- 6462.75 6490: -0.3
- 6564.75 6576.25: 0.2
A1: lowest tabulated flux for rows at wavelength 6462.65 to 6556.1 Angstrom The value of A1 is 10.9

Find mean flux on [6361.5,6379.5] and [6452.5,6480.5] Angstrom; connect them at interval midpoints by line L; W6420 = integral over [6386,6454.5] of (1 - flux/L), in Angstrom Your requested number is 3.1 Angstrom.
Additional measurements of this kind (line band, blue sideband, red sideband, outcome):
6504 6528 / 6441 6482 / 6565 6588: 0.2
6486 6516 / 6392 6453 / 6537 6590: -0.7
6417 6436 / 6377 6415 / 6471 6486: 1.2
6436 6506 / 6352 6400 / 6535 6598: 0.5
